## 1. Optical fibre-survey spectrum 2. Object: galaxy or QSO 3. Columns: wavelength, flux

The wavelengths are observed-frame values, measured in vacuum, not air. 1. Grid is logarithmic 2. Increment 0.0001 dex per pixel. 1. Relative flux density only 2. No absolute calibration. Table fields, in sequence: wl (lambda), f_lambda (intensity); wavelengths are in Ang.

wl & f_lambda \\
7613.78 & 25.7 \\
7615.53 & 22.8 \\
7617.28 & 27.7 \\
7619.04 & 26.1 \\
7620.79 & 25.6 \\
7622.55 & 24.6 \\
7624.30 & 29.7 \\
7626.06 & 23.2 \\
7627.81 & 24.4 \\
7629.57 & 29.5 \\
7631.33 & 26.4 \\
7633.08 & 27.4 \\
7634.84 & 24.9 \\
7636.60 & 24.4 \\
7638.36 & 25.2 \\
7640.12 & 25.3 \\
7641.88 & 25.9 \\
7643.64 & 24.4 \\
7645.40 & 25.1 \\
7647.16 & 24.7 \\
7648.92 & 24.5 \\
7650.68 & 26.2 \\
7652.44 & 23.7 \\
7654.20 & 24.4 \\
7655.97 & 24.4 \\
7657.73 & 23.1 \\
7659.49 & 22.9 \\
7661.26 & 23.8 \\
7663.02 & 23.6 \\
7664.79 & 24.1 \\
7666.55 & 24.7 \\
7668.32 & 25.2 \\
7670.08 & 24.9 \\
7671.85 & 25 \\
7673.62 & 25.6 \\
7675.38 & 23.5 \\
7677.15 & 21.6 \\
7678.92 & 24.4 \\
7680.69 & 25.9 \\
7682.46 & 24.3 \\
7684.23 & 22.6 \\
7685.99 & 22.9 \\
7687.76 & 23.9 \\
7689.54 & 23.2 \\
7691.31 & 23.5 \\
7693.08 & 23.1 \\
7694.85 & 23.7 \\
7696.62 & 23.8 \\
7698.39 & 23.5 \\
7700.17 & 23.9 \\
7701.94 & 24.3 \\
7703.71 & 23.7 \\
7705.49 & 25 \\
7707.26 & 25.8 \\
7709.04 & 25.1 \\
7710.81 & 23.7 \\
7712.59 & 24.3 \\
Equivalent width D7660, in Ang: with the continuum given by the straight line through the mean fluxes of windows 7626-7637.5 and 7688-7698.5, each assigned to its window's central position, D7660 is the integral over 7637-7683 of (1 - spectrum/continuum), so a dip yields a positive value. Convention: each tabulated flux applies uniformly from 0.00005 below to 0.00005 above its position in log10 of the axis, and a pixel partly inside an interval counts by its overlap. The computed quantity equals 0.60 Ang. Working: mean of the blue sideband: 25.9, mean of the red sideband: 23.5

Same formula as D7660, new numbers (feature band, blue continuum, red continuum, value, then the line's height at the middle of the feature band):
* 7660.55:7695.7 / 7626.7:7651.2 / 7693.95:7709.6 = 1.1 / 24.8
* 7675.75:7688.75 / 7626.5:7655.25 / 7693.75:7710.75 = 0.5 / 24.6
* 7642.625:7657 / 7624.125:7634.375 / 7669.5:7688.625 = 0.5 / 25.5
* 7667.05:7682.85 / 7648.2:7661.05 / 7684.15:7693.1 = -0.6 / 23.6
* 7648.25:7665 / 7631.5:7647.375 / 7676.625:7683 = 0.5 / 24.8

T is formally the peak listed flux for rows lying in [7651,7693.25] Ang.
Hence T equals 25.9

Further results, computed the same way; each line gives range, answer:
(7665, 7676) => 25.6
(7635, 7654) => 26.2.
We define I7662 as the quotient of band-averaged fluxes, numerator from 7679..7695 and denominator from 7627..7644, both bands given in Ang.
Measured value 0.92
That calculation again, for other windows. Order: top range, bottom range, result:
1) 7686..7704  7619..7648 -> 0.92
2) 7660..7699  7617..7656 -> 0.94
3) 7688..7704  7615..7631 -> 0.91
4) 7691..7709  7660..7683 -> 0.99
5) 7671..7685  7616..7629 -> 0.93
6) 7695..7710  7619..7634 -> 0.92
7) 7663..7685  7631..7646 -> 0.96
